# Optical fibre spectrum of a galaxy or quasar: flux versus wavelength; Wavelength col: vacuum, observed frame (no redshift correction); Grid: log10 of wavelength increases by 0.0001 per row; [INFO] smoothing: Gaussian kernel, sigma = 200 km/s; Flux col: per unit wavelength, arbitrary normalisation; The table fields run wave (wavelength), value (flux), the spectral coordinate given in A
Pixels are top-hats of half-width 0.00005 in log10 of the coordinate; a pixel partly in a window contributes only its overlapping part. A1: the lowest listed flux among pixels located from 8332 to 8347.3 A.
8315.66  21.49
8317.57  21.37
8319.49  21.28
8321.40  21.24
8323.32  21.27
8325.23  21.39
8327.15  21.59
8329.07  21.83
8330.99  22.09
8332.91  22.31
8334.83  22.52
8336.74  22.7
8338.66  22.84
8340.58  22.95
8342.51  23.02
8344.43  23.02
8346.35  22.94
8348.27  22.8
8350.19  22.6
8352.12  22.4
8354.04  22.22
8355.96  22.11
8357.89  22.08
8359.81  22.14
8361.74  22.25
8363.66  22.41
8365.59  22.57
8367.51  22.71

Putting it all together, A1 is 22.31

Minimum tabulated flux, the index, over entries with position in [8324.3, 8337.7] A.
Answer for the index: 21.39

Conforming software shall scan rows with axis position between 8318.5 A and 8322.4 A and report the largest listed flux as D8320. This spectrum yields 21.28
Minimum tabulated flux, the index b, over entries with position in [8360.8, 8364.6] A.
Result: 22.25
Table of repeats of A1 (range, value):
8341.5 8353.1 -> 22.4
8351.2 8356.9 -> 22.11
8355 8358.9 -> 22.08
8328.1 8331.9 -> 21.83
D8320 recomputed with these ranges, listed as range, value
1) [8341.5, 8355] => 23.02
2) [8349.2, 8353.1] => 22.6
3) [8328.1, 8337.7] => 22.7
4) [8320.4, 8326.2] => 21.39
